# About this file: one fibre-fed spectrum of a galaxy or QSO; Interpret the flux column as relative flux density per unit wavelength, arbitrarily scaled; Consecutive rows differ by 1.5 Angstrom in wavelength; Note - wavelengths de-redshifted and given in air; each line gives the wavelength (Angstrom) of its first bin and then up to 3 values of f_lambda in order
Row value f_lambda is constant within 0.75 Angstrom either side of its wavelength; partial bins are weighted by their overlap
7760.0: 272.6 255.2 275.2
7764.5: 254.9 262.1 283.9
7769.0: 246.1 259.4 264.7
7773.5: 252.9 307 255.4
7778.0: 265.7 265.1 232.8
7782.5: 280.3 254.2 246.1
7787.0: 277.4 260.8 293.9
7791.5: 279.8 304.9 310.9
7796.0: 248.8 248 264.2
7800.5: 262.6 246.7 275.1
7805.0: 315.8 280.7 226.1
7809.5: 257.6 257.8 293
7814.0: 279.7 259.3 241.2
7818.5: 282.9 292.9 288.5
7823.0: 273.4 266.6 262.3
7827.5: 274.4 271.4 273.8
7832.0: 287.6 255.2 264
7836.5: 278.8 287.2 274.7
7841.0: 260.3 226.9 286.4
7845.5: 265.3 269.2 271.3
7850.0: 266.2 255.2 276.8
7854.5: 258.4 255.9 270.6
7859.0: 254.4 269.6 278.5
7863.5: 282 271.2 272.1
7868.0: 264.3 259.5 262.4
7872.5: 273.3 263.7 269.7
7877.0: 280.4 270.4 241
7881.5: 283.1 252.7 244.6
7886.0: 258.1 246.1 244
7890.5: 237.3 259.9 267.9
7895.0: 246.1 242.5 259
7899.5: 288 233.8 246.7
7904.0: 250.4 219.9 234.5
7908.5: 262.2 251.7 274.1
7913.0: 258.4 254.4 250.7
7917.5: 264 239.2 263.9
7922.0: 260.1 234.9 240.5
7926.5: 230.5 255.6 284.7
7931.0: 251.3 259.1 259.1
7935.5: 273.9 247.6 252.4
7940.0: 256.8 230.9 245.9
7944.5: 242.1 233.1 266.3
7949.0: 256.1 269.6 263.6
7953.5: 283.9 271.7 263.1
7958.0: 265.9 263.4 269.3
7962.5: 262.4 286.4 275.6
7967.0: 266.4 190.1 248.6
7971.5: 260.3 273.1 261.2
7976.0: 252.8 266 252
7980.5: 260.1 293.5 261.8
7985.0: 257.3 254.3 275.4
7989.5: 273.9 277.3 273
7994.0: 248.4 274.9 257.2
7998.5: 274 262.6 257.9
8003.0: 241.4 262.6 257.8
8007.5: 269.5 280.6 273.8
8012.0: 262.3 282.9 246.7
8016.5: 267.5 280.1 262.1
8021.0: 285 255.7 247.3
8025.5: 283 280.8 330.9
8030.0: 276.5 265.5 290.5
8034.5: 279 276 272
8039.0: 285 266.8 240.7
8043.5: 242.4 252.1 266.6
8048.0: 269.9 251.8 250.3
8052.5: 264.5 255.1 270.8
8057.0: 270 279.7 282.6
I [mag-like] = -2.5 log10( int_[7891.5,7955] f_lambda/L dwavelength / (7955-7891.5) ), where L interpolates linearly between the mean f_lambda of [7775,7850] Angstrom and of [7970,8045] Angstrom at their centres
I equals 0.06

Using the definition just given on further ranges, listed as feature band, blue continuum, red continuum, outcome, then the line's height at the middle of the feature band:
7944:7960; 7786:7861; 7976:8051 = 0.026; 268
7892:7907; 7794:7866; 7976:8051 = 0.077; 268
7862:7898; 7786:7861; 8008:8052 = 0.037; 270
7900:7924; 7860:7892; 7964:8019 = 0.053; 263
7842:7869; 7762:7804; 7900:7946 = -0.033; 259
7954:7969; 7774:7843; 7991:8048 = 0.024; 269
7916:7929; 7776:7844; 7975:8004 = 0.069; 266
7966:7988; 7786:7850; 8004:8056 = 0.047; 269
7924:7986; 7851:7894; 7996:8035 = 0.036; 267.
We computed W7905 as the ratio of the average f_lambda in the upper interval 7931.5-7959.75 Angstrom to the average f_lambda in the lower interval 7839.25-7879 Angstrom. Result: 1.0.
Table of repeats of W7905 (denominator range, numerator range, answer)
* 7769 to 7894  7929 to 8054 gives 0.99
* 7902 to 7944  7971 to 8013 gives 1.05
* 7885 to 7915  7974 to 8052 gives 1.06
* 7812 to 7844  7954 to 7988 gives 0.97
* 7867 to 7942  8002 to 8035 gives 1.06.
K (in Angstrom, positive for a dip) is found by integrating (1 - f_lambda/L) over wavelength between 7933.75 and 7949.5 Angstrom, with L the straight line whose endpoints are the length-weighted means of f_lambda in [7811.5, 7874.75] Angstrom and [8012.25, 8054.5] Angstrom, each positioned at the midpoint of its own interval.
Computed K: 1.06 Angstrom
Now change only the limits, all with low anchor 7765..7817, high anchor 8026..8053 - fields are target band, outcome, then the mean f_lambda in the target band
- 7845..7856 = 0.1 Angstrom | 265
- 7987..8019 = 0.4 Angstrom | 267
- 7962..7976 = 0.6 Angstrom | 258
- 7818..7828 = -0.3 Angstrom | 277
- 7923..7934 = 0.7 Angstrom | 252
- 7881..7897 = 1.0 Angstrom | 253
